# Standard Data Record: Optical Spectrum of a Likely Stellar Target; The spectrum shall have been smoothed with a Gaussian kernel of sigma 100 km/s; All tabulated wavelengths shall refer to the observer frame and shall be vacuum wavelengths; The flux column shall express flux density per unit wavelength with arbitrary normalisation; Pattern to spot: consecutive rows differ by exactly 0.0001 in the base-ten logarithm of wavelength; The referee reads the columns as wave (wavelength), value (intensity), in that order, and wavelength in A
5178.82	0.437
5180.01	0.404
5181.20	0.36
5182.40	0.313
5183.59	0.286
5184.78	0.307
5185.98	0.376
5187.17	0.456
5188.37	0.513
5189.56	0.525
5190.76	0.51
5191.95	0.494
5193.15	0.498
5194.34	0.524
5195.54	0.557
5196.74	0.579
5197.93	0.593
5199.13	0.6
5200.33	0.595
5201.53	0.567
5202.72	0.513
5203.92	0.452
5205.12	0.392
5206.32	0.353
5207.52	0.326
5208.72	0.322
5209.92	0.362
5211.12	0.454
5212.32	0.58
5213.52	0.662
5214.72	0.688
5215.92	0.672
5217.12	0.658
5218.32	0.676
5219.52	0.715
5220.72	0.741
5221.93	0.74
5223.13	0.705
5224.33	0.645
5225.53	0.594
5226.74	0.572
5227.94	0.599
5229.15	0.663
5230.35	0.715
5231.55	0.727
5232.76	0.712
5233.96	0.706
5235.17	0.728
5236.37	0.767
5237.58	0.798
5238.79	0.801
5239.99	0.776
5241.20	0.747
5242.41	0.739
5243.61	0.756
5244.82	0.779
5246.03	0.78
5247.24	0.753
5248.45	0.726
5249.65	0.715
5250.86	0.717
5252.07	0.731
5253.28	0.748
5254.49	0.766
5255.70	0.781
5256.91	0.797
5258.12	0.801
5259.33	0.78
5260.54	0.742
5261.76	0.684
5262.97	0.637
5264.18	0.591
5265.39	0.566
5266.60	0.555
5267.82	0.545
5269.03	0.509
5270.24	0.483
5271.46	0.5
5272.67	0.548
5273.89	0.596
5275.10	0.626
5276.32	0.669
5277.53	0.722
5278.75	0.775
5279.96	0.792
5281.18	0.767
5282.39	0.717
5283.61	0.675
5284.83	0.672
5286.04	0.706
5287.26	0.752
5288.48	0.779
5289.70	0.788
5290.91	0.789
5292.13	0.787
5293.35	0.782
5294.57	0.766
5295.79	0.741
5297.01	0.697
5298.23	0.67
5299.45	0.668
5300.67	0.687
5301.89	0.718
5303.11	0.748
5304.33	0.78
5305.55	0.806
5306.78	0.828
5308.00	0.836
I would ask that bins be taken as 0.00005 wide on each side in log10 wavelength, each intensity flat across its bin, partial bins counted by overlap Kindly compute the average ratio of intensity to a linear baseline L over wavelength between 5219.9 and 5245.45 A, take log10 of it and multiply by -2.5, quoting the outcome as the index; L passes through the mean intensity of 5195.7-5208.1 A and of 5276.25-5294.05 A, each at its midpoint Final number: -0.21 mag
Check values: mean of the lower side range 0.499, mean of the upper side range 0.747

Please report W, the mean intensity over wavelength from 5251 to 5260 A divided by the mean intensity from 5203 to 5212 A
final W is 2.0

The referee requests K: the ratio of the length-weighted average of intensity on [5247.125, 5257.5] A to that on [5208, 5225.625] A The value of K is 1.22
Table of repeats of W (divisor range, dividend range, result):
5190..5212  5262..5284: 1.29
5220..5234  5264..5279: 0.87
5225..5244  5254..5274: 0.90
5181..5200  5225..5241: 1.49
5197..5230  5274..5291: 1.27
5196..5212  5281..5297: 1.58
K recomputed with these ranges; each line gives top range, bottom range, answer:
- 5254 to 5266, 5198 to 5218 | 1.38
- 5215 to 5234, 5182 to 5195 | 1.54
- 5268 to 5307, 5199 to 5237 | 1.17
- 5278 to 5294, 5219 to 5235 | 1.11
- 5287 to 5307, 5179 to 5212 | 1.65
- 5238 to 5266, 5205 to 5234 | 1.22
